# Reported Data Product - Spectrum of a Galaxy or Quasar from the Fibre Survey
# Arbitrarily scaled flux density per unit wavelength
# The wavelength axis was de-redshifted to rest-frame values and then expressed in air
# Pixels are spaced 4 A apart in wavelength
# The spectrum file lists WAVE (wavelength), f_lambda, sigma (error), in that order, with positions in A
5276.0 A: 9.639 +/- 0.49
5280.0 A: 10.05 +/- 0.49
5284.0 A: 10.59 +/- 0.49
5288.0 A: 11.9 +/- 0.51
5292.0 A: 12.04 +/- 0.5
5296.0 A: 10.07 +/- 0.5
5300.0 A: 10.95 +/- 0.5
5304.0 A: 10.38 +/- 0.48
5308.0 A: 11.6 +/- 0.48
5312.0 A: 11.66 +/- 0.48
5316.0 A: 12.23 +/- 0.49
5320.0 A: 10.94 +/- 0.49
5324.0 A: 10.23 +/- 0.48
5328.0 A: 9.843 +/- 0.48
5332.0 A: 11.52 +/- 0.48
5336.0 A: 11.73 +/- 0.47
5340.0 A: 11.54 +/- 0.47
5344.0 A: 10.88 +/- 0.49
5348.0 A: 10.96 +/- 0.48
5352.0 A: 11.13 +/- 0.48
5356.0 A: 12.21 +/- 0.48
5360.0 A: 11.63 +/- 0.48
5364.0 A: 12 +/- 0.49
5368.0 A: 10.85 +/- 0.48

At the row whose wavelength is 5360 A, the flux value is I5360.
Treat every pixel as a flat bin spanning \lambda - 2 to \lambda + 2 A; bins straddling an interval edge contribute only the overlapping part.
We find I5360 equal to 11.63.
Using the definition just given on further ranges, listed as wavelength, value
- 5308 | 11.6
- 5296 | 10.07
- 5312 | 11.66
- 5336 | 11.73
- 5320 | 10.94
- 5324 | 10.23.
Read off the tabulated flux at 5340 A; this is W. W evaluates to 11.54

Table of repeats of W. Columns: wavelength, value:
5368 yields 10.85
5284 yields 10.59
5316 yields 12.23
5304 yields 10.38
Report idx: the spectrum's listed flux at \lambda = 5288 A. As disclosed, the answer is 11.9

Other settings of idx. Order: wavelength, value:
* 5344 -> 10.88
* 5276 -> 9.639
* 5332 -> 11.52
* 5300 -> 10.95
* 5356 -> 12.21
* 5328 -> 9.843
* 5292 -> 12.04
